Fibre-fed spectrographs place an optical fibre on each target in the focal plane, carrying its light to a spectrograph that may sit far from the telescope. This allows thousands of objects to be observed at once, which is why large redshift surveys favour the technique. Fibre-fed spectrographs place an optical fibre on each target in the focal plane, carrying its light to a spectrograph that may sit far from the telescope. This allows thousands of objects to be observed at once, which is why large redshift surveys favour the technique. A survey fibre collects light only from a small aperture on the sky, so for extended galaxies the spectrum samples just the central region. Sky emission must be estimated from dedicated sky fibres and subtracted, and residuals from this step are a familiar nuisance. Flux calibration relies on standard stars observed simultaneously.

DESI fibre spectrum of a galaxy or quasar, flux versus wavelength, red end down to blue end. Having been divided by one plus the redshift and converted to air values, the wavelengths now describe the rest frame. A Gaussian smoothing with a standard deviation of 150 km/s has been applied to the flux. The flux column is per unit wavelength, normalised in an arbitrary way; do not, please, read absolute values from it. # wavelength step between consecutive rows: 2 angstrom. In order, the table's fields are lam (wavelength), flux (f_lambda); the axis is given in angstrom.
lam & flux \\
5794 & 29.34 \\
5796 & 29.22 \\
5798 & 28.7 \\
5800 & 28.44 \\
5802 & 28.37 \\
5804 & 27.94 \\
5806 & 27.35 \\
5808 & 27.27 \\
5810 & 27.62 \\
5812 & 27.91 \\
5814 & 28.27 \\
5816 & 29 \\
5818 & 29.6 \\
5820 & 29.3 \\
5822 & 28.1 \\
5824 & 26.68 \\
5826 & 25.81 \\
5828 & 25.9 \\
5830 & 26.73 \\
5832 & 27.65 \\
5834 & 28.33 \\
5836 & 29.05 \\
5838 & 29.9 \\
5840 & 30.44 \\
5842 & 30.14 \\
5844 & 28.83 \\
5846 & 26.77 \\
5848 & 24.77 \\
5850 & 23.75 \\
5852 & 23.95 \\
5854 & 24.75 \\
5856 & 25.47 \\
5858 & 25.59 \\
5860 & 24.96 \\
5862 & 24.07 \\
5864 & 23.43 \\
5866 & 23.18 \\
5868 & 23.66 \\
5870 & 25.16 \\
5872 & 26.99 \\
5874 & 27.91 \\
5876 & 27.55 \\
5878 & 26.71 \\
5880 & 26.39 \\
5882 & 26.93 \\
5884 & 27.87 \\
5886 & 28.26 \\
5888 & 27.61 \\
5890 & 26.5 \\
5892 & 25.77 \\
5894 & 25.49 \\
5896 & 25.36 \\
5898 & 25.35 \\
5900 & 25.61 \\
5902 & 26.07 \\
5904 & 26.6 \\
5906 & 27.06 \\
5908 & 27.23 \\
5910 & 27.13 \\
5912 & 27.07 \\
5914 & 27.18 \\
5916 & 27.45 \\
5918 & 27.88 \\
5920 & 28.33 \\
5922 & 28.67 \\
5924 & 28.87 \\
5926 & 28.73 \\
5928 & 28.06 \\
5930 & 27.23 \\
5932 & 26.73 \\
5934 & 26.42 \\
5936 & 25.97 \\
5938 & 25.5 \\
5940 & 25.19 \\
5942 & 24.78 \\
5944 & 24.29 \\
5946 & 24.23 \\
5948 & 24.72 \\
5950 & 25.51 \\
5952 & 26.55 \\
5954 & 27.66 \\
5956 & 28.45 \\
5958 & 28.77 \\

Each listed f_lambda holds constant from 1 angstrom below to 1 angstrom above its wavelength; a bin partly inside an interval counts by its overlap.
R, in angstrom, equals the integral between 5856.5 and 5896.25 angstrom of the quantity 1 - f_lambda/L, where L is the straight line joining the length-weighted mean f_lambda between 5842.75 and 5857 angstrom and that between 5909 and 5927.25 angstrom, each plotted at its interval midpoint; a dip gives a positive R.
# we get 0.8 angstrom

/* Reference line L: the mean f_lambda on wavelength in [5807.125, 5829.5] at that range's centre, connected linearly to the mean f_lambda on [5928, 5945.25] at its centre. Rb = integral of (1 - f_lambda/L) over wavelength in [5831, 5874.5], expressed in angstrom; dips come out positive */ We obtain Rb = 1.5 angstrom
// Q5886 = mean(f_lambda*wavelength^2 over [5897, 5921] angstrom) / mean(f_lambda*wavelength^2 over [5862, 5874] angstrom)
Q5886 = 1.10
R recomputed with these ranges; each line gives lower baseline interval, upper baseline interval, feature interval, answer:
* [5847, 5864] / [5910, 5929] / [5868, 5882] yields -0.5 angstrom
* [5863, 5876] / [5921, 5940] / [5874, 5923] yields -1.4 angstrom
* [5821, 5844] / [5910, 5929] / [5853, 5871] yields 2.3 angstrom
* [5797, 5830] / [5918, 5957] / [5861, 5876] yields 1.2 angstrom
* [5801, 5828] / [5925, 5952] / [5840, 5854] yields 0.4 angstrom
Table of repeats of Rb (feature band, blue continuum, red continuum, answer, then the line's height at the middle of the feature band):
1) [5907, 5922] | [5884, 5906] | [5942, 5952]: -1.01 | 25.8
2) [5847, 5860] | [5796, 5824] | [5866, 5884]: 1.07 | 27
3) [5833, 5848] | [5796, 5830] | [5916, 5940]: -0.54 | 27.8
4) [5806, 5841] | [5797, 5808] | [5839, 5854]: -0.77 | 27.5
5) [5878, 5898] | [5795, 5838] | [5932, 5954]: -0.03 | 26.6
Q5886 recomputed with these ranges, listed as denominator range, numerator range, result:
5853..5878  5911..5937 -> 1.11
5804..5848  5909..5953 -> 0.98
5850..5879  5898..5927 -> 1.10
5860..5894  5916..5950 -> 1.04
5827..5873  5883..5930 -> 1.05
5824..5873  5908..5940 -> 1.07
